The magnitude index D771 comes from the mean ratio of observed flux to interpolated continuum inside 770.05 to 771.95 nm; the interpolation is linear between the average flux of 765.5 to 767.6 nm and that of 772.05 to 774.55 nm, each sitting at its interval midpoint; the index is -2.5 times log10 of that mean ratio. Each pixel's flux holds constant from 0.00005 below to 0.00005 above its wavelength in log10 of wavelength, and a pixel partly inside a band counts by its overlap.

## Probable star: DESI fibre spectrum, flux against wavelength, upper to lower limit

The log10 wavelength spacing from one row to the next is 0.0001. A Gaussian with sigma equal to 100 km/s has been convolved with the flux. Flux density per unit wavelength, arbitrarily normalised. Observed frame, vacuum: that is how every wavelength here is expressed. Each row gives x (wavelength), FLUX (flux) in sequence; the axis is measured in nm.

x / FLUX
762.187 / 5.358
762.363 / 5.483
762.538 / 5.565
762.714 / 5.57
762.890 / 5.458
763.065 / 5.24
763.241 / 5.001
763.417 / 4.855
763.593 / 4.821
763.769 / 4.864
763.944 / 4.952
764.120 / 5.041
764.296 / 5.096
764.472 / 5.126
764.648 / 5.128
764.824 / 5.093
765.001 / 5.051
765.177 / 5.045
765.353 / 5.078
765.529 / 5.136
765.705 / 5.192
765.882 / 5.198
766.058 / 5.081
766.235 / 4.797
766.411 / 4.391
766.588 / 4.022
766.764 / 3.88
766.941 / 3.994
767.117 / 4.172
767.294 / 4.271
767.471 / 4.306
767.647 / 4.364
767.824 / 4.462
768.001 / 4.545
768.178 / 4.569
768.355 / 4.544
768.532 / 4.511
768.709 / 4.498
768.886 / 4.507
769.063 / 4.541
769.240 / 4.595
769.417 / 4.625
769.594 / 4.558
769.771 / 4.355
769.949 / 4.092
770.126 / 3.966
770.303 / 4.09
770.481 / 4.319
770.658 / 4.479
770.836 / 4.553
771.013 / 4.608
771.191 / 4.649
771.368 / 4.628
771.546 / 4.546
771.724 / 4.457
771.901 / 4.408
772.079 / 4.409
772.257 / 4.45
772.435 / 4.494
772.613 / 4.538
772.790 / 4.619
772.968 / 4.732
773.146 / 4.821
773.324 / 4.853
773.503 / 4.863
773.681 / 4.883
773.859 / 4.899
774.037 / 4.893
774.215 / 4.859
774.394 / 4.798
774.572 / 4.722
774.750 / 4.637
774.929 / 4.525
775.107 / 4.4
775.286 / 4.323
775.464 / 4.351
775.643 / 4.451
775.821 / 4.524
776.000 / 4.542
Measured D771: 0.05 mag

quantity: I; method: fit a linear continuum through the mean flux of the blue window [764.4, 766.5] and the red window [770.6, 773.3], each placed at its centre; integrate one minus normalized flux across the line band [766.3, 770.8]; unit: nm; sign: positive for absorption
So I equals 0.424 nm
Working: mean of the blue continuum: 5.02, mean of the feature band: 4.35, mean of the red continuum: 4.57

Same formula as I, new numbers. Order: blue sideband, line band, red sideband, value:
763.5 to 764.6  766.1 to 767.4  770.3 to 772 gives 0.15 nm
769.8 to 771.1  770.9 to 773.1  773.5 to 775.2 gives -0.04 nm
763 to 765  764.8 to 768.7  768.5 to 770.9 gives 0.09 nm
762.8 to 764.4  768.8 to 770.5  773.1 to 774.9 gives 0.19 nm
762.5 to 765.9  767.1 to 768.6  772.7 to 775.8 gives 0.16 nm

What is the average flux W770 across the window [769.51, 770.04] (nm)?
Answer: 4.33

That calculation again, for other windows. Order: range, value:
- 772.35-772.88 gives 4.56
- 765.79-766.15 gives 5.12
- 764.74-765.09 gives 5.06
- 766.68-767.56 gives 4.13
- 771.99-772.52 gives 4.45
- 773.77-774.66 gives 4.84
